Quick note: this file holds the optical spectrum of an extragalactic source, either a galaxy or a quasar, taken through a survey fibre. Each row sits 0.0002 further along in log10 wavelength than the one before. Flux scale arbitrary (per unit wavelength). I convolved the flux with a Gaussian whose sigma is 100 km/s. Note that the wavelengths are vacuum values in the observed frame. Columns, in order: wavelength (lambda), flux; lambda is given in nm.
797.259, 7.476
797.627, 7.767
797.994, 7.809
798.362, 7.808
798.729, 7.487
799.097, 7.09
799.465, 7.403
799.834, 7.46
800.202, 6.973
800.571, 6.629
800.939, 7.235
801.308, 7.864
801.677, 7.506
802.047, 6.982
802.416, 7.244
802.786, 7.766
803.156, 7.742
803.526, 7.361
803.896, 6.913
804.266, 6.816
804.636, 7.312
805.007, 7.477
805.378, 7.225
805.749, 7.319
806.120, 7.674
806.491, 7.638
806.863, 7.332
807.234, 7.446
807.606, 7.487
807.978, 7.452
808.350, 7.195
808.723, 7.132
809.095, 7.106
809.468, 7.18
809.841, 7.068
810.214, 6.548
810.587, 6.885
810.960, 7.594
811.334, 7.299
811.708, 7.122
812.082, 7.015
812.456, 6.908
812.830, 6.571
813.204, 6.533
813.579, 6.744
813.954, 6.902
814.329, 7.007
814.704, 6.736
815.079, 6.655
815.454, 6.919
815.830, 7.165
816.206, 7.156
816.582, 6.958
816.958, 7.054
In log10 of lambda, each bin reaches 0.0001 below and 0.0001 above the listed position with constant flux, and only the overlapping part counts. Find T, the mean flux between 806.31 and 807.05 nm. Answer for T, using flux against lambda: 7.49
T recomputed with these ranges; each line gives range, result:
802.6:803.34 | 7.75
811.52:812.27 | 7.07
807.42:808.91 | 7.32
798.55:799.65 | 7.32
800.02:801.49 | 7.18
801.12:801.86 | 7.68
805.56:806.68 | 7.54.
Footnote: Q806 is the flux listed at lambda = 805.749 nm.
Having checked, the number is 7.319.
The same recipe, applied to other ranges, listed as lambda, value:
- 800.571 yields 6.629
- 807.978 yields 7.452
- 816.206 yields 7.156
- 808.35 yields 7.195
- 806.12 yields 7.674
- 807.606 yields 7.487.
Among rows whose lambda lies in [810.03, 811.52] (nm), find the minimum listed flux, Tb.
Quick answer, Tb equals 6.548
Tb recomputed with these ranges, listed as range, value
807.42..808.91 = 7.132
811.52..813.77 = 6.533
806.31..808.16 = 7.332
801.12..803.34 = 6.982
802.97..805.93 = 6.816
